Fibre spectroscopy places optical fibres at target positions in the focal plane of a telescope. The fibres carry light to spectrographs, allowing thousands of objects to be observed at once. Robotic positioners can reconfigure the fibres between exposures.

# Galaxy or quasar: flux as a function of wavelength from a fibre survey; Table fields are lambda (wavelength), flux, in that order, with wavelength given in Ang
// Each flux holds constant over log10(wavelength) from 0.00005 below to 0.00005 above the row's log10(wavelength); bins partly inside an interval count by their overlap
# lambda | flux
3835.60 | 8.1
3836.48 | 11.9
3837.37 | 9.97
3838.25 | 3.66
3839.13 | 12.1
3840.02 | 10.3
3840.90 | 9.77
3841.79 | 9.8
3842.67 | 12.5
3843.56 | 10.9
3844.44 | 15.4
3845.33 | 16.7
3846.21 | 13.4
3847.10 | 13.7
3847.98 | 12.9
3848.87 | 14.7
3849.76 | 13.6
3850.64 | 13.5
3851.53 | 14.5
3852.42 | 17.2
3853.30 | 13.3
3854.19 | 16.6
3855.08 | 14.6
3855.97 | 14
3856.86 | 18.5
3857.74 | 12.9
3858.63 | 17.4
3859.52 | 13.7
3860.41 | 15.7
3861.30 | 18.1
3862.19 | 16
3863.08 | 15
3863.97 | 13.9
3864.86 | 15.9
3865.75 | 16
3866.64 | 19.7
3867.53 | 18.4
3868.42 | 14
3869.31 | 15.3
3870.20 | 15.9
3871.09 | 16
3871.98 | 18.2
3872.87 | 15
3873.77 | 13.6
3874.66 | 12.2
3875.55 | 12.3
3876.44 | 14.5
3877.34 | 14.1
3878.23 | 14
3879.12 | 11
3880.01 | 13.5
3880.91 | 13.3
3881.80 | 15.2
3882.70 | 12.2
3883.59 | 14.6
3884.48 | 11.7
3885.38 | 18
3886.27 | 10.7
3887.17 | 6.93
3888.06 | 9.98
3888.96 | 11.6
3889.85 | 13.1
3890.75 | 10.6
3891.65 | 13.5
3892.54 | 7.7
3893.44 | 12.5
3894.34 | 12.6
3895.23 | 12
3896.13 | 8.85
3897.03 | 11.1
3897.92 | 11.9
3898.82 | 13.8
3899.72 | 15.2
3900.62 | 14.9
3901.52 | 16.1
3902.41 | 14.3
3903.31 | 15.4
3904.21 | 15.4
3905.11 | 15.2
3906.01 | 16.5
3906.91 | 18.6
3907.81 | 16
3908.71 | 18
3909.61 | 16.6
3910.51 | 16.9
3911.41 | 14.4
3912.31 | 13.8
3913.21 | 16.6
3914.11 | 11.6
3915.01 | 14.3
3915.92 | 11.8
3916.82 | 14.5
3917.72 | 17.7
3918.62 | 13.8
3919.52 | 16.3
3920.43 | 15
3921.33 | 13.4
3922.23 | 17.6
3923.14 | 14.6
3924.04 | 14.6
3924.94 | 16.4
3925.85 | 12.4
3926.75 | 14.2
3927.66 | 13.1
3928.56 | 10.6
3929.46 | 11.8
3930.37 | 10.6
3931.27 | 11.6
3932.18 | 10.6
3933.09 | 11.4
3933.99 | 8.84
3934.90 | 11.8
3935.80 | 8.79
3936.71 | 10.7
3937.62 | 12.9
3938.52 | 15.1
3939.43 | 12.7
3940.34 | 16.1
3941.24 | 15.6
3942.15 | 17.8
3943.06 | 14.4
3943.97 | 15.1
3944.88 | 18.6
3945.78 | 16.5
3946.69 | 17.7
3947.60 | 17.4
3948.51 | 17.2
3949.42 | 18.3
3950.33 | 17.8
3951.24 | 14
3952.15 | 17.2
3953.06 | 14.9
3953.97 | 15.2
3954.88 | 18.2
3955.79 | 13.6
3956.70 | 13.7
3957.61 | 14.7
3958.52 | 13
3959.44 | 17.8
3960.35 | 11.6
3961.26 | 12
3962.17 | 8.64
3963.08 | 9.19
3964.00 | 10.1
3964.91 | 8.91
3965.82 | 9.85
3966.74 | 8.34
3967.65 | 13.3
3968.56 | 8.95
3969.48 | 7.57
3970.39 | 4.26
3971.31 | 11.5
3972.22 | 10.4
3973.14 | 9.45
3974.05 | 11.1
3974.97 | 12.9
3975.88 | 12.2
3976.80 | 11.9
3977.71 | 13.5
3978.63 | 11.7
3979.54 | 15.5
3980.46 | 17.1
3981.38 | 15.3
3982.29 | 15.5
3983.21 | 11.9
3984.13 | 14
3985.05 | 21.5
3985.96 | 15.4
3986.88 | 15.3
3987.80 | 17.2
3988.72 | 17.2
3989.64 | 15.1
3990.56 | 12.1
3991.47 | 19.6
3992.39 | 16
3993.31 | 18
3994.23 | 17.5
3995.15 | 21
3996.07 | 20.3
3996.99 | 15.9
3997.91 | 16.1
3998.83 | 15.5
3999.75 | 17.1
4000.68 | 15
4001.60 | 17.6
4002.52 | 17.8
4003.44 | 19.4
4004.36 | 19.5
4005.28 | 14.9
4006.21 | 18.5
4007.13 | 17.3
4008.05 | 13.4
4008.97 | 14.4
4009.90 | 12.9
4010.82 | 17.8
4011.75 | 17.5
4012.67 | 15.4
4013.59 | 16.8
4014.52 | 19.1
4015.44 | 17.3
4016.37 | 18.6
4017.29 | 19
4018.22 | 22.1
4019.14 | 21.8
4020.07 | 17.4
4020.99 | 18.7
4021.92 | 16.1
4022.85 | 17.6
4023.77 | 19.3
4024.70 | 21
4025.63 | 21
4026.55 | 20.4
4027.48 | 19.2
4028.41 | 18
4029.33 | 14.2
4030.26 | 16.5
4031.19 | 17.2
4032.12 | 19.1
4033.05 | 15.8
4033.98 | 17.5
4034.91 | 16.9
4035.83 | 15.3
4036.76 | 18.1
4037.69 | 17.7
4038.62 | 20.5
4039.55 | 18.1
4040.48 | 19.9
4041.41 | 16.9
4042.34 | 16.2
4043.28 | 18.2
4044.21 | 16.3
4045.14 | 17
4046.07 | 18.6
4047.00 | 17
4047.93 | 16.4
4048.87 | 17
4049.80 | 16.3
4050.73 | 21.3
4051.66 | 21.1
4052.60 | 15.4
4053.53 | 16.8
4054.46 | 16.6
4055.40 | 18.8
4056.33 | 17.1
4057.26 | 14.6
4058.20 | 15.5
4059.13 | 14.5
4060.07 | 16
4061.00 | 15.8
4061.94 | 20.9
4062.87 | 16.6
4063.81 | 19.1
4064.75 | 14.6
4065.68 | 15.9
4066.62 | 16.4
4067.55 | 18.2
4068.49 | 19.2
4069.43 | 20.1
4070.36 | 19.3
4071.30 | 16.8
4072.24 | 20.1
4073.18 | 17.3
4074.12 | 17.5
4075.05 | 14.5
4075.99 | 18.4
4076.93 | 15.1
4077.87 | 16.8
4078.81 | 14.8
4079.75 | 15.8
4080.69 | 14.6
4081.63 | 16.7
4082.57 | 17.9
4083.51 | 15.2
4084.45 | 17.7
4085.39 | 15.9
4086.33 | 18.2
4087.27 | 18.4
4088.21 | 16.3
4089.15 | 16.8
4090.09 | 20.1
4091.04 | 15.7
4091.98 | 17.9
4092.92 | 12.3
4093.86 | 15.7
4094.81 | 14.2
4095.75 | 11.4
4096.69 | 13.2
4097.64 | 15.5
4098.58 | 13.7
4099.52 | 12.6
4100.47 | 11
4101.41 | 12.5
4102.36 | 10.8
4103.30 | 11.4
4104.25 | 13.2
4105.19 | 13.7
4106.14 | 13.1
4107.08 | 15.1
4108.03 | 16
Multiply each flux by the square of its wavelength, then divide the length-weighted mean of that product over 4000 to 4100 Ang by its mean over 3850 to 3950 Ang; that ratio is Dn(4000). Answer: 1.29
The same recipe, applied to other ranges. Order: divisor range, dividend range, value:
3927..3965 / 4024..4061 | 1.34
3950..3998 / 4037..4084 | 1.30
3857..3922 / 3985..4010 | 1.24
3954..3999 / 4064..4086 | 1.30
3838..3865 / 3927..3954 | 1.06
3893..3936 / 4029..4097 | 1.32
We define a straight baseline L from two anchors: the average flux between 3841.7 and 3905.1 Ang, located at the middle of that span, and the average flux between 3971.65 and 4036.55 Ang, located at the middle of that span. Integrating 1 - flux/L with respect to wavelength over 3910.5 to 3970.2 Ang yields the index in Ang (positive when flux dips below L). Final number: 6.5 Ang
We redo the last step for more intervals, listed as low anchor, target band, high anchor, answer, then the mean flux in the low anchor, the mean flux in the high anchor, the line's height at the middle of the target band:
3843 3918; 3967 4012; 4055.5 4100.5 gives 1.4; 14.3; 16.4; 15.4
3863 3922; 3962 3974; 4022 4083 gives 4.9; 14.1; 17.4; 15.7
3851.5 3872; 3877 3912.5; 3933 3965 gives 3.9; 15.8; 14.2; 15.2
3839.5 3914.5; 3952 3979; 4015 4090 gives 6.9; 14.1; 17.5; 15.8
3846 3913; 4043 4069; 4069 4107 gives -3.1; 14.3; 15.5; 15.4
